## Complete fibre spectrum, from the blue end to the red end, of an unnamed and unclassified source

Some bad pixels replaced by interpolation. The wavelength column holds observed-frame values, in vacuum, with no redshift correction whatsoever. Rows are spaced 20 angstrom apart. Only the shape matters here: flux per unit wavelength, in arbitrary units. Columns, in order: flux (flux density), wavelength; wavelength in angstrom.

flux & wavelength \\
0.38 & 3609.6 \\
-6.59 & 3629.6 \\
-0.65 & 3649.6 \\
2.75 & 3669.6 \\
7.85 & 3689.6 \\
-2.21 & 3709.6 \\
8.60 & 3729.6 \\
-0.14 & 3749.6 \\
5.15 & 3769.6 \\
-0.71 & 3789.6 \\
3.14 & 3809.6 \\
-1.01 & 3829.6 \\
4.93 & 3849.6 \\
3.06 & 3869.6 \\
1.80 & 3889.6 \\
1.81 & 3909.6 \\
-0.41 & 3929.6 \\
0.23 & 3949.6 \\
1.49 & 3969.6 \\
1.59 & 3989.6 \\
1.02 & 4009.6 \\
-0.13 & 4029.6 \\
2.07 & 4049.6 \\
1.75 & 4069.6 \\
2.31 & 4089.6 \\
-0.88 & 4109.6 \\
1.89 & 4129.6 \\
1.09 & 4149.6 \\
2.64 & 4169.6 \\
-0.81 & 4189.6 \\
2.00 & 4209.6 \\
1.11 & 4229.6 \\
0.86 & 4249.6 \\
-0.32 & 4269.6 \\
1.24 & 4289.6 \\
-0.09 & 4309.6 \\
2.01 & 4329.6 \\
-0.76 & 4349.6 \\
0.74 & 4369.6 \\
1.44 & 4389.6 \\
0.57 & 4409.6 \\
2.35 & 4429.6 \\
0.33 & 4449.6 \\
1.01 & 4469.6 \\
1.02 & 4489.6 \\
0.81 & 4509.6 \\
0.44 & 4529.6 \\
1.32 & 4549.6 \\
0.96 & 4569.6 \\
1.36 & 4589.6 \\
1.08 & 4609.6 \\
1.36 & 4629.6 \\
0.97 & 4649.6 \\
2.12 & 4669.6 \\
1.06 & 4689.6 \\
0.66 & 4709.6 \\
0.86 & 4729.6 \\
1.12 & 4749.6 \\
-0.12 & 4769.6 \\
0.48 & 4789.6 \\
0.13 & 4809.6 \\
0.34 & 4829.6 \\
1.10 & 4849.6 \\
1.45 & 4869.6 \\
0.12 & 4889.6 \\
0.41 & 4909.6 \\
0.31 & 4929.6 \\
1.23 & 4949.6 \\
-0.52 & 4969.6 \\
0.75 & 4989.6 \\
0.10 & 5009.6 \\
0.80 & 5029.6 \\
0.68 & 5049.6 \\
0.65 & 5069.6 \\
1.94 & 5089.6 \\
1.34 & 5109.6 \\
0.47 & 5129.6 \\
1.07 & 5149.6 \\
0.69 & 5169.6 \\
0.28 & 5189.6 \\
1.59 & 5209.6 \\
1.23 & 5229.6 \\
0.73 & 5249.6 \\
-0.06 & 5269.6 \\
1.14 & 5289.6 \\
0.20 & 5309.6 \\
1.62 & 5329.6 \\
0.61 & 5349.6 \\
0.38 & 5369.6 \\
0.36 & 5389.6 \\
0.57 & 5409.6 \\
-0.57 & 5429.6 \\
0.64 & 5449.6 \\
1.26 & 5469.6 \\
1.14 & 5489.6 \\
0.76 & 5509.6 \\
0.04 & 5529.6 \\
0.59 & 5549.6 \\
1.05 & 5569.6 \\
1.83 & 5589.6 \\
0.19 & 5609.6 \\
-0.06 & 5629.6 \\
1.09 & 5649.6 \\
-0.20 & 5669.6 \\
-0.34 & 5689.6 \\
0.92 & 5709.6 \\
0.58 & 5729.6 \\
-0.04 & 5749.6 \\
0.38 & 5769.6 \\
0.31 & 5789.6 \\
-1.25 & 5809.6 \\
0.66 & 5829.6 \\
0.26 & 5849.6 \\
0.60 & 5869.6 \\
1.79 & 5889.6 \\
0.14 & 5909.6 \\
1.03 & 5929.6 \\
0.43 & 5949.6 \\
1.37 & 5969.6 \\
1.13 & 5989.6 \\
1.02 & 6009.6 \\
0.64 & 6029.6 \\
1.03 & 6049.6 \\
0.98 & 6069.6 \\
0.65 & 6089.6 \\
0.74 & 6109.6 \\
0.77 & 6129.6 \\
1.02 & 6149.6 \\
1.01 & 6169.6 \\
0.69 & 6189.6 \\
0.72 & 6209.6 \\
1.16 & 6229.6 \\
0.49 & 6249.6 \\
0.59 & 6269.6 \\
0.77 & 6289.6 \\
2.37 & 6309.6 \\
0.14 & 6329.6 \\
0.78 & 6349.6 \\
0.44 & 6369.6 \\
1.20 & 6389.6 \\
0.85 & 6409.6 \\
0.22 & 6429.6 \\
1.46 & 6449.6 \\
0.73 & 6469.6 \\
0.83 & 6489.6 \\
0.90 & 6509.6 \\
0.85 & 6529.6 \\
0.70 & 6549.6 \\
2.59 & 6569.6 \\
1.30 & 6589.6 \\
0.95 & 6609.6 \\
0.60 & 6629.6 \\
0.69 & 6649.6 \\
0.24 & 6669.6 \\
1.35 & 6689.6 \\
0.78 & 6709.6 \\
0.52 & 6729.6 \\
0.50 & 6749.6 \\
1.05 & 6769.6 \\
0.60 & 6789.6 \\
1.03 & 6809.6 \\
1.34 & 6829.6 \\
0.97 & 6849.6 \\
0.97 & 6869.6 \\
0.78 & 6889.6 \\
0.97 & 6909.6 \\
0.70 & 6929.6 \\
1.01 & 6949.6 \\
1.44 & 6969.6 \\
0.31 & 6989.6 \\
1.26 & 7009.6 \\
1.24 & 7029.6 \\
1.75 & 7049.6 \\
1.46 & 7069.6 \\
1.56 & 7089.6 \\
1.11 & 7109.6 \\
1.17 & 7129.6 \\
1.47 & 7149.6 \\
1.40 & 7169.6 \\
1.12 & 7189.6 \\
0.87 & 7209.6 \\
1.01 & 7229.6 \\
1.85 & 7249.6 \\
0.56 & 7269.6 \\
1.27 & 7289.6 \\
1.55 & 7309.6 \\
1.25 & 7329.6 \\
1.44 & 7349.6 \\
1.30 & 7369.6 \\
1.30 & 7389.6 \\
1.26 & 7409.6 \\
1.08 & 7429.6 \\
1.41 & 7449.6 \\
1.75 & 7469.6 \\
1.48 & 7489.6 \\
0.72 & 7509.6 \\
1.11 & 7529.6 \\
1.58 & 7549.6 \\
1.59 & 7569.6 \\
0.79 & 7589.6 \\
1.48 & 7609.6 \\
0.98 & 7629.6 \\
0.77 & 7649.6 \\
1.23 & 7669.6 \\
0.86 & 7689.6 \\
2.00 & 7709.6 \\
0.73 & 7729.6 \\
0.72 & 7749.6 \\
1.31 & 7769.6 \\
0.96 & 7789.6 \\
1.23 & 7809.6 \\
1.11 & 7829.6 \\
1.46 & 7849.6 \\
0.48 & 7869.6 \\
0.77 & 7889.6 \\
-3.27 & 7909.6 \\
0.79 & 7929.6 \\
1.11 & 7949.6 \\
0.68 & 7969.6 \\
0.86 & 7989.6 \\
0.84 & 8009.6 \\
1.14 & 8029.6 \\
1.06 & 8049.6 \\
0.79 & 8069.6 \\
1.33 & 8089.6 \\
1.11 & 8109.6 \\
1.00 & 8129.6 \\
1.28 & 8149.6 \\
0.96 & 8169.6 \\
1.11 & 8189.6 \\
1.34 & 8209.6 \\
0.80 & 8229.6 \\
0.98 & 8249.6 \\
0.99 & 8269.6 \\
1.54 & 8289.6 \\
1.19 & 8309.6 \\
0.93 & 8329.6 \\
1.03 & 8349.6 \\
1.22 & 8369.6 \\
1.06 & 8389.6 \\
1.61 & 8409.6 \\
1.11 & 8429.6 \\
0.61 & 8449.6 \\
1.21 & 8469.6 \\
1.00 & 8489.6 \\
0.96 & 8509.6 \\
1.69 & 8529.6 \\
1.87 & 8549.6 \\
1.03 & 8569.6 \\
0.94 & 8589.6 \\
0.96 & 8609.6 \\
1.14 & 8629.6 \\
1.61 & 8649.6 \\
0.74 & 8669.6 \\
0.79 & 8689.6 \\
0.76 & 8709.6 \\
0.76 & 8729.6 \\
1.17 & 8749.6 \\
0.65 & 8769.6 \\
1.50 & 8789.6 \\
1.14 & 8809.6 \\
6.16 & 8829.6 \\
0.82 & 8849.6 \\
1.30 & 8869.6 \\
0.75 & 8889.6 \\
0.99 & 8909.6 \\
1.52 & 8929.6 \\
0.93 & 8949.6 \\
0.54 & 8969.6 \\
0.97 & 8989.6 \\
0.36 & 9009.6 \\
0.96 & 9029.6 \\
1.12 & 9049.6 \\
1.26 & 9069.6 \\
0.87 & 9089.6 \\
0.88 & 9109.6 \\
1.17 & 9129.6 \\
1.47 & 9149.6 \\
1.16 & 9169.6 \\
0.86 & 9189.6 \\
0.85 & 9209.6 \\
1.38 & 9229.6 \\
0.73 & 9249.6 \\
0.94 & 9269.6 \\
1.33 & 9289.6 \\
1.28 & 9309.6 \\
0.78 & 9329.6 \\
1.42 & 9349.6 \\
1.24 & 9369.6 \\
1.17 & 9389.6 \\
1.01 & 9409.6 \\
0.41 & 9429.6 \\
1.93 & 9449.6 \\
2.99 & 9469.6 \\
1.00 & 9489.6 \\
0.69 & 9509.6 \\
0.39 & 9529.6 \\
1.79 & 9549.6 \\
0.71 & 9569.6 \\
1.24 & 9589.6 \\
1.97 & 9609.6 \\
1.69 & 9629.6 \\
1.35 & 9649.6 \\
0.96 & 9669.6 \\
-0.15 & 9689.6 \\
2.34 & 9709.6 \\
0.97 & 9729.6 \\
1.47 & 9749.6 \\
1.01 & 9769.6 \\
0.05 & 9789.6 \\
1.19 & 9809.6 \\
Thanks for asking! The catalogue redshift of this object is 0.760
